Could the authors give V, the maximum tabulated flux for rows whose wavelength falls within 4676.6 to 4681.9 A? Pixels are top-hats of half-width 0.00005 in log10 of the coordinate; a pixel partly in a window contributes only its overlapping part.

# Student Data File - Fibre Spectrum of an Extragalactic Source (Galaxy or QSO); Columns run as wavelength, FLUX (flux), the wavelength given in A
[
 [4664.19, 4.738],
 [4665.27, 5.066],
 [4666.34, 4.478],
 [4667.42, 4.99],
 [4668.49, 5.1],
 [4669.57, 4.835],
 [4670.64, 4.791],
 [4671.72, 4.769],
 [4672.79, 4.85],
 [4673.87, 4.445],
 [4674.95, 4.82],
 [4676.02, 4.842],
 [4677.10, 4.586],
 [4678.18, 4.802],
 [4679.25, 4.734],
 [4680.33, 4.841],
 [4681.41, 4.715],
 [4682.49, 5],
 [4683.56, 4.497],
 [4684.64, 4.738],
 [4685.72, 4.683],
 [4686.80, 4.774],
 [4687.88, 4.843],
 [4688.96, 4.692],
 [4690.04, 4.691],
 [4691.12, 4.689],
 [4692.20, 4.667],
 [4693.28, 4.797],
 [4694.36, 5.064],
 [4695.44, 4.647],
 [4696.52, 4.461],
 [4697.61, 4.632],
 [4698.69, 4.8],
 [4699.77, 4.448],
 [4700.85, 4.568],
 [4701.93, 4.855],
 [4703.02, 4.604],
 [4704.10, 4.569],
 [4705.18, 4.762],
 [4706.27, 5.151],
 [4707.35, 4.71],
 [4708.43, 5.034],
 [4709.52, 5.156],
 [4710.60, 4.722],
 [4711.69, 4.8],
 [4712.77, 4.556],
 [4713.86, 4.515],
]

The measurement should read 4.841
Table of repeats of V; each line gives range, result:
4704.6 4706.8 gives 5.151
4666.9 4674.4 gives 5.1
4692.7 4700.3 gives 5.064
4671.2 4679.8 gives 4.85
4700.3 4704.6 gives 4.855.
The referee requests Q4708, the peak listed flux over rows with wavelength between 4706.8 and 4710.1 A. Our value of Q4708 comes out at 5.156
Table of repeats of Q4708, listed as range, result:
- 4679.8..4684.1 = 5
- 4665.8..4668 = 4.99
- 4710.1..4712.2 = 4.8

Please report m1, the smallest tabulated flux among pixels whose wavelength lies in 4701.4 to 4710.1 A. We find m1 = 4.569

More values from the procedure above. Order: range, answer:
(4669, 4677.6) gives 4.445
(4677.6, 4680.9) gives 4.734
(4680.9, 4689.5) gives 4.497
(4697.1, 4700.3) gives 4.448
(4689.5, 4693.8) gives 4.667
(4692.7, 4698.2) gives 4.461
